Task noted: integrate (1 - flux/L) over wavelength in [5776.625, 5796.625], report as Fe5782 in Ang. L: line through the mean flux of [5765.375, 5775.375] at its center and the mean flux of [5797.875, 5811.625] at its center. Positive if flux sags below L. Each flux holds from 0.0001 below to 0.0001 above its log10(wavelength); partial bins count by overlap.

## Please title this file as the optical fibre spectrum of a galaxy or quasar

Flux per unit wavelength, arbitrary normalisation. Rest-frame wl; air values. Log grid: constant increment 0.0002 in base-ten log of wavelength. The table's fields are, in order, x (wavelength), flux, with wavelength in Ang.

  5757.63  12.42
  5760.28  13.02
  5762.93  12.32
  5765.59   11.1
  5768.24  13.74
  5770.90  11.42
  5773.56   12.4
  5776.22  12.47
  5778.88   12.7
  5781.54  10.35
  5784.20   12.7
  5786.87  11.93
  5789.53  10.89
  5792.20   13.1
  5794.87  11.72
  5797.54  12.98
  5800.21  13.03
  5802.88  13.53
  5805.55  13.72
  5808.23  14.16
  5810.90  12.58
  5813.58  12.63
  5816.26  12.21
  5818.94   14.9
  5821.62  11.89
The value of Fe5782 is 1.3 Ang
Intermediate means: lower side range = 12.3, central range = 12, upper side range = 13.4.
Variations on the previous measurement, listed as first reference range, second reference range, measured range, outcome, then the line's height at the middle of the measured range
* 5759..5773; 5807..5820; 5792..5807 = 0.0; 13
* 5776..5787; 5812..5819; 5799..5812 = -0.8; 12.6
